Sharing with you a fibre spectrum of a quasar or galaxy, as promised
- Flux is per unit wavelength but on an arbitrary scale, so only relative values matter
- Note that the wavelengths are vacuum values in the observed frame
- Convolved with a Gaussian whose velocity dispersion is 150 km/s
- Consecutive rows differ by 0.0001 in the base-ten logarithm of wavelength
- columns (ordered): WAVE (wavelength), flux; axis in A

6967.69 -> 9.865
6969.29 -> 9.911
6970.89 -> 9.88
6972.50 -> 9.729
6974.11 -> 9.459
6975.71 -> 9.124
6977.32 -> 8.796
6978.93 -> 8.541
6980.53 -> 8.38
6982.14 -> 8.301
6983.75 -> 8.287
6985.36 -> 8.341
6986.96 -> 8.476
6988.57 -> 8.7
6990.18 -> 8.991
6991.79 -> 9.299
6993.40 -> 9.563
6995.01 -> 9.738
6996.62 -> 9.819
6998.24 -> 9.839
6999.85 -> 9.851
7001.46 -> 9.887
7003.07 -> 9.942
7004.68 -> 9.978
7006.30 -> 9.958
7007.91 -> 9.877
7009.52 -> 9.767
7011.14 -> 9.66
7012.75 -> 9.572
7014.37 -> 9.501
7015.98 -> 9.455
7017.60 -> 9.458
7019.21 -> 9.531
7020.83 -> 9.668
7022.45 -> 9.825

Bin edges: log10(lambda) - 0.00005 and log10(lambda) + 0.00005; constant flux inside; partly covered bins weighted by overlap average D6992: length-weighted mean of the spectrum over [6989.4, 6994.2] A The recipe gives 9.29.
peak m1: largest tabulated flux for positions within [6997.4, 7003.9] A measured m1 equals 9.942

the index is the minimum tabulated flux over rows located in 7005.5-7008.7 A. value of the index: 9.877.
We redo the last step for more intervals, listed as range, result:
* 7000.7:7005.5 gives 9.887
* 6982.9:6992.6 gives 8.287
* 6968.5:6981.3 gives 8.38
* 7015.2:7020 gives 9.455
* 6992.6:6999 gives 9.563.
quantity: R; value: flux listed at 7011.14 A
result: 9.66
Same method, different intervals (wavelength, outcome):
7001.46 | 9.887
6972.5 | 9.729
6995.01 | 9.738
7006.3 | 9.958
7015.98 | 9.455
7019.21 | 9.531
